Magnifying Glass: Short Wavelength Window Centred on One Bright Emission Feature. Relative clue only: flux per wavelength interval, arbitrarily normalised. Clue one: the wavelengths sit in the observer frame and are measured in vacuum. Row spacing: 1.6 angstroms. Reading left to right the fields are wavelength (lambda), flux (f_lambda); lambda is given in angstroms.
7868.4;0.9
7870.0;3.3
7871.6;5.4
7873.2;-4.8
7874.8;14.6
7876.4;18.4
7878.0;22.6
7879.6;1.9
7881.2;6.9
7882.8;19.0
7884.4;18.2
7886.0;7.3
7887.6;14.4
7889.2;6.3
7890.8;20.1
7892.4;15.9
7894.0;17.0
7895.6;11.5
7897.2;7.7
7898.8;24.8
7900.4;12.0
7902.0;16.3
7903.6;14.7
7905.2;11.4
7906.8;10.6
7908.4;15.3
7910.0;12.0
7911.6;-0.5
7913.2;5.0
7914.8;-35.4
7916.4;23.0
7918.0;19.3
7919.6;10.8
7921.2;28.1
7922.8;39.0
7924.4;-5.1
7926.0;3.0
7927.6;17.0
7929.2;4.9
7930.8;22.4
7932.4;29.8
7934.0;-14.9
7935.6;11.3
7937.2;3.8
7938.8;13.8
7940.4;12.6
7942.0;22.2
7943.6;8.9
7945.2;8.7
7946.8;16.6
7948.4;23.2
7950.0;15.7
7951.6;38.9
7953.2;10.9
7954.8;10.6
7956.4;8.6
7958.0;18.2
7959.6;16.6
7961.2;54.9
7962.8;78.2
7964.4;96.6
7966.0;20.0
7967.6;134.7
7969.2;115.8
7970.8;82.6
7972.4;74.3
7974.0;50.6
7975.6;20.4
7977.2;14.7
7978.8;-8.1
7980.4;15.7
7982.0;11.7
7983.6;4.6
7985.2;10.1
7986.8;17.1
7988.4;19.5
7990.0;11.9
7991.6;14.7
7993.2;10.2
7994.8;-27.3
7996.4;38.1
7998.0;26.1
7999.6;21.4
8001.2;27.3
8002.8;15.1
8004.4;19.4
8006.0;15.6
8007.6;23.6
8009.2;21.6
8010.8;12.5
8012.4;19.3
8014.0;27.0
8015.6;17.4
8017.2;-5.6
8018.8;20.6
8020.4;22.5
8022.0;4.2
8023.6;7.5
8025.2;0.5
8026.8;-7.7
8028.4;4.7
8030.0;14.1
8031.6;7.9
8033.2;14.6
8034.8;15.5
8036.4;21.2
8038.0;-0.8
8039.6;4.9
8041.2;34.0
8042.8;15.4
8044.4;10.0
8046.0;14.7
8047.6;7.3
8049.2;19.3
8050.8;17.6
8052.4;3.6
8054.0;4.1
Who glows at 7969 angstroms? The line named [O II]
